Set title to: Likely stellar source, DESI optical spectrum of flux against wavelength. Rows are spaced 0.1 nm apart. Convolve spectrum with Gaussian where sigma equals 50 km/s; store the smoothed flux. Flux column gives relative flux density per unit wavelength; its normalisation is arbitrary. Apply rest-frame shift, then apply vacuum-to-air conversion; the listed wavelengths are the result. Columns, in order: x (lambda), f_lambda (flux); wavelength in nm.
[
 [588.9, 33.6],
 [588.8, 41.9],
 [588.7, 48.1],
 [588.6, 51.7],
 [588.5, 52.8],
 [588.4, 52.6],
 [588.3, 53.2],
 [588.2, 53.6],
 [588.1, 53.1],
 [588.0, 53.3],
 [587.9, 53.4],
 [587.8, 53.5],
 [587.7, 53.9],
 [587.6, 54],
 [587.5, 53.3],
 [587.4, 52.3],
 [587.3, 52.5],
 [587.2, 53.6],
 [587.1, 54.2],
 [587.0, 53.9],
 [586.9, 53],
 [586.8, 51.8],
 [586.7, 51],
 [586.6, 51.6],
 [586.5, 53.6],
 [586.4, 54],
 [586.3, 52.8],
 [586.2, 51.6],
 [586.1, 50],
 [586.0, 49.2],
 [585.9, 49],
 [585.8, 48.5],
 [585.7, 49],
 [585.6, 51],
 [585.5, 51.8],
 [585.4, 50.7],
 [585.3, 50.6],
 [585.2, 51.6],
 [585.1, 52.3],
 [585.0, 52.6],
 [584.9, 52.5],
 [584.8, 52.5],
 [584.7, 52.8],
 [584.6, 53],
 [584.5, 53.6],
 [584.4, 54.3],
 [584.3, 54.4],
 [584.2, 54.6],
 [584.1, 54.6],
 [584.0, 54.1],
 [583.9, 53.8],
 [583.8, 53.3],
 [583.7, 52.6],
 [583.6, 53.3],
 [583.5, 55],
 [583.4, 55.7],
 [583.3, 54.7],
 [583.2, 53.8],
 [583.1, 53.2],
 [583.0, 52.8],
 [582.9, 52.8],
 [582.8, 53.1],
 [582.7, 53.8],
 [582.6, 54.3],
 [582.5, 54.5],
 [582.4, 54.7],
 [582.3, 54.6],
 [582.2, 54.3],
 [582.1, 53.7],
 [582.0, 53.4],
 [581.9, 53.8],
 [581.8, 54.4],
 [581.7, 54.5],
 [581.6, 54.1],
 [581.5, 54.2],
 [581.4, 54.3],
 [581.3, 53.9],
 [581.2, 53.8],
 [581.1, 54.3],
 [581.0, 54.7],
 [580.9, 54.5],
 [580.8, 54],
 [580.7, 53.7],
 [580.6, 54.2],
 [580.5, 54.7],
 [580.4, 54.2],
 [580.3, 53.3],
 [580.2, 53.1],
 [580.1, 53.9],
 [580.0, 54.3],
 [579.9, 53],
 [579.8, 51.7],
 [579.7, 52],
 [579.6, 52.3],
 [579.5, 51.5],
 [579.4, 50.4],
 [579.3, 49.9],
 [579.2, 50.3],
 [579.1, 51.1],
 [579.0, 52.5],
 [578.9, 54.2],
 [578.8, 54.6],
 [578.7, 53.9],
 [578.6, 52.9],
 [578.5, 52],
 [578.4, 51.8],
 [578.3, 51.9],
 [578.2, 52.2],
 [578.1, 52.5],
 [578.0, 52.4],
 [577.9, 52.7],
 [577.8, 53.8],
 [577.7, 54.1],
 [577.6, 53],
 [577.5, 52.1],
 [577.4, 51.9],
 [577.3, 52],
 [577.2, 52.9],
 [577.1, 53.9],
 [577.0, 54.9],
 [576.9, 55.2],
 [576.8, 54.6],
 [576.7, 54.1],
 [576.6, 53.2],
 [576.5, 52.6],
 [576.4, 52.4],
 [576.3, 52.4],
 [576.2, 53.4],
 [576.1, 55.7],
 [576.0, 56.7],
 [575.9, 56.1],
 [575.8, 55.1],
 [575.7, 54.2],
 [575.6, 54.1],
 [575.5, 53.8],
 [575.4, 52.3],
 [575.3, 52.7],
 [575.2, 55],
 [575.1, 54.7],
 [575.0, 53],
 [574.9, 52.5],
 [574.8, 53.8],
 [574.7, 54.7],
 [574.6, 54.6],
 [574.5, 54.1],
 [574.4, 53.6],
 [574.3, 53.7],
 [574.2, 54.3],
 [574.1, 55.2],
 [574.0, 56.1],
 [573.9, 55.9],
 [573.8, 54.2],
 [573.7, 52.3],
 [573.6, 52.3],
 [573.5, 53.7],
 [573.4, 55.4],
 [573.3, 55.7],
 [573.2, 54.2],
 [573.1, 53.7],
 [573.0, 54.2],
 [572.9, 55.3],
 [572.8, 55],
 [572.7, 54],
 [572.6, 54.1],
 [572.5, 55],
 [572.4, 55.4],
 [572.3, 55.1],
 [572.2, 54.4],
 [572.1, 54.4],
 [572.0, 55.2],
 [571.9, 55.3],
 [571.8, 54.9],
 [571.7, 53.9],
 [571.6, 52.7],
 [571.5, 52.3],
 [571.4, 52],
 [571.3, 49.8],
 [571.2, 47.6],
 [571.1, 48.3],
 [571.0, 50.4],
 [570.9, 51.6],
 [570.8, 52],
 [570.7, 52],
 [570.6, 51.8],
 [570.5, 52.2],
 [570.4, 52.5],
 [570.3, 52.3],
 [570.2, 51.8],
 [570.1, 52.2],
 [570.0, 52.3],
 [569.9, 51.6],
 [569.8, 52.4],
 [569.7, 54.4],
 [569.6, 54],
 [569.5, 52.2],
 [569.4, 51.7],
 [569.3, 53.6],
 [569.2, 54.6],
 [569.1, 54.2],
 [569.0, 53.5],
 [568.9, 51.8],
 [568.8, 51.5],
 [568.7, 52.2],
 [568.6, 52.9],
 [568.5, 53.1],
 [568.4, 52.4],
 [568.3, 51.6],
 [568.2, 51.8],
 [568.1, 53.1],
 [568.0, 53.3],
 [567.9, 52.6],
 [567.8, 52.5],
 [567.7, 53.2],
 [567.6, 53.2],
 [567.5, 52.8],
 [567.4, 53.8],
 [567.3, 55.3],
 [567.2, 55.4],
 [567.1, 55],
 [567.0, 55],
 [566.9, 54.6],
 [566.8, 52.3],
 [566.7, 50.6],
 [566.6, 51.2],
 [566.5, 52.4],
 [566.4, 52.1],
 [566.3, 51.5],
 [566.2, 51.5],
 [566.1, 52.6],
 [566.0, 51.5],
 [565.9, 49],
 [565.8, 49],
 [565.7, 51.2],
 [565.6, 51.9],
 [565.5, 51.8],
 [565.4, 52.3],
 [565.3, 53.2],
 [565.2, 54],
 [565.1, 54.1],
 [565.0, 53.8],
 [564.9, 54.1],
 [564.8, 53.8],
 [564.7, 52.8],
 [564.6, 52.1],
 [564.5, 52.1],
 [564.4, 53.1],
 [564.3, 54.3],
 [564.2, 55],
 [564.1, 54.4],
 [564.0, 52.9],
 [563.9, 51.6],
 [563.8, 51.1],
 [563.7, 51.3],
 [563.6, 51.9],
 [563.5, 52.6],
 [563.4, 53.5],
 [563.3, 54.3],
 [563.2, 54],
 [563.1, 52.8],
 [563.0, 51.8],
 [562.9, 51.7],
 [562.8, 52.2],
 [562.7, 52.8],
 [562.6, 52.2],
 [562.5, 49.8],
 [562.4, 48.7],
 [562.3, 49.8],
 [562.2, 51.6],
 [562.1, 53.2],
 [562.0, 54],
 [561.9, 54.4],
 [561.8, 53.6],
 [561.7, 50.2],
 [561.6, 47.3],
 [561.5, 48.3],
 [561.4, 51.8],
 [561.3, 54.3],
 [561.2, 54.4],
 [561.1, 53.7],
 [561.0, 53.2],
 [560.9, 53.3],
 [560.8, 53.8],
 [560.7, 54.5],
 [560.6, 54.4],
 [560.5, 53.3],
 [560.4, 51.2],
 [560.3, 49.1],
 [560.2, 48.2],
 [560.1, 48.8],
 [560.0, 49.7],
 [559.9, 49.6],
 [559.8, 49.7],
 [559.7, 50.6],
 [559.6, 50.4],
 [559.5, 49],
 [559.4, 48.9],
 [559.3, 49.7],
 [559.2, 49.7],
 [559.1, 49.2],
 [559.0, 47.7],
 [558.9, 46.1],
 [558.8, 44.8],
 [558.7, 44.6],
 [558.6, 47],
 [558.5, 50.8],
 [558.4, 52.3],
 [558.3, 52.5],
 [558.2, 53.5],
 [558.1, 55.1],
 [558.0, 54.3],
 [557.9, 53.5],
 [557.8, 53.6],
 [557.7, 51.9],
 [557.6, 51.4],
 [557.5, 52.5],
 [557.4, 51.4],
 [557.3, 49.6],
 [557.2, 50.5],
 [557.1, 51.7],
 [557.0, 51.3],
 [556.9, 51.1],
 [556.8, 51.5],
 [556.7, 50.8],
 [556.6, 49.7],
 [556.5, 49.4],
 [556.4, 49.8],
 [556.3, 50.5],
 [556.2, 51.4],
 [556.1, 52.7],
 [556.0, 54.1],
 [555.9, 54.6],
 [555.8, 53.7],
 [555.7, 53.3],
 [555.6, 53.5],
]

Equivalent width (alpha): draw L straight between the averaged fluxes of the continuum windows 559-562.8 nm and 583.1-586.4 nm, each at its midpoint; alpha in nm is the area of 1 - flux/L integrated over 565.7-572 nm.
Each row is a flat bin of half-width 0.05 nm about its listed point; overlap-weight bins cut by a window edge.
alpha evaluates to -0.10 nm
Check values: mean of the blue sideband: 51.2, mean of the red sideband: 52.5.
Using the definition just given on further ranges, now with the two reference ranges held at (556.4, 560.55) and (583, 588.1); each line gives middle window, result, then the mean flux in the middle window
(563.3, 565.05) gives -0.07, 53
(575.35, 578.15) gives -0.09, 53.6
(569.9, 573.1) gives -0.09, 52.9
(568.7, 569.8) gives -0.04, 53.1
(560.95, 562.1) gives -0.04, 52.3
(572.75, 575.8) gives -0.14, 54.2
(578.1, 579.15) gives -0.01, 52.7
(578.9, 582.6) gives -0.08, 53.4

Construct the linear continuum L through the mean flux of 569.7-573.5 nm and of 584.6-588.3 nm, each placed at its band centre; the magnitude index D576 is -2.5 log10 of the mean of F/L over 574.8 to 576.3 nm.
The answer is -0.027 mag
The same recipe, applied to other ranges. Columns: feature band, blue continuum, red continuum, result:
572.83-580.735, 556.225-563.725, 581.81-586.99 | -0.02 mag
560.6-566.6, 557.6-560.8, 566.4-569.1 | -0.01 mag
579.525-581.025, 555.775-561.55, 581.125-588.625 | -0.02 mag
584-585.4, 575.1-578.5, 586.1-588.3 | 0.00 mag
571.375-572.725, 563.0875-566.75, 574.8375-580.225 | -0.03 mag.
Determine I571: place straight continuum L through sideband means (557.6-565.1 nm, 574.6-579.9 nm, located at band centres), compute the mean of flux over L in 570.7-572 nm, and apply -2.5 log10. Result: 0.02 mag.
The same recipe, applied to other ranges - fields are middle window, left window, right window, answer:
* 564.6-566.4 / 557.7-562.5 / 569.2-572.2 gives -0.01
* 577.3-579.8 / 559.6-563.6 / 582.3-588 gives 0.01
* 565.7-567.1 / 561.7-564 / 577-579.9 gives 0.01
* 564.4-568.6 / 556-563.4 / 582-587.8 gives -0.02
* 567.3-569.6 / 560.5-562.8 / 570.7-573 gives 0.00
